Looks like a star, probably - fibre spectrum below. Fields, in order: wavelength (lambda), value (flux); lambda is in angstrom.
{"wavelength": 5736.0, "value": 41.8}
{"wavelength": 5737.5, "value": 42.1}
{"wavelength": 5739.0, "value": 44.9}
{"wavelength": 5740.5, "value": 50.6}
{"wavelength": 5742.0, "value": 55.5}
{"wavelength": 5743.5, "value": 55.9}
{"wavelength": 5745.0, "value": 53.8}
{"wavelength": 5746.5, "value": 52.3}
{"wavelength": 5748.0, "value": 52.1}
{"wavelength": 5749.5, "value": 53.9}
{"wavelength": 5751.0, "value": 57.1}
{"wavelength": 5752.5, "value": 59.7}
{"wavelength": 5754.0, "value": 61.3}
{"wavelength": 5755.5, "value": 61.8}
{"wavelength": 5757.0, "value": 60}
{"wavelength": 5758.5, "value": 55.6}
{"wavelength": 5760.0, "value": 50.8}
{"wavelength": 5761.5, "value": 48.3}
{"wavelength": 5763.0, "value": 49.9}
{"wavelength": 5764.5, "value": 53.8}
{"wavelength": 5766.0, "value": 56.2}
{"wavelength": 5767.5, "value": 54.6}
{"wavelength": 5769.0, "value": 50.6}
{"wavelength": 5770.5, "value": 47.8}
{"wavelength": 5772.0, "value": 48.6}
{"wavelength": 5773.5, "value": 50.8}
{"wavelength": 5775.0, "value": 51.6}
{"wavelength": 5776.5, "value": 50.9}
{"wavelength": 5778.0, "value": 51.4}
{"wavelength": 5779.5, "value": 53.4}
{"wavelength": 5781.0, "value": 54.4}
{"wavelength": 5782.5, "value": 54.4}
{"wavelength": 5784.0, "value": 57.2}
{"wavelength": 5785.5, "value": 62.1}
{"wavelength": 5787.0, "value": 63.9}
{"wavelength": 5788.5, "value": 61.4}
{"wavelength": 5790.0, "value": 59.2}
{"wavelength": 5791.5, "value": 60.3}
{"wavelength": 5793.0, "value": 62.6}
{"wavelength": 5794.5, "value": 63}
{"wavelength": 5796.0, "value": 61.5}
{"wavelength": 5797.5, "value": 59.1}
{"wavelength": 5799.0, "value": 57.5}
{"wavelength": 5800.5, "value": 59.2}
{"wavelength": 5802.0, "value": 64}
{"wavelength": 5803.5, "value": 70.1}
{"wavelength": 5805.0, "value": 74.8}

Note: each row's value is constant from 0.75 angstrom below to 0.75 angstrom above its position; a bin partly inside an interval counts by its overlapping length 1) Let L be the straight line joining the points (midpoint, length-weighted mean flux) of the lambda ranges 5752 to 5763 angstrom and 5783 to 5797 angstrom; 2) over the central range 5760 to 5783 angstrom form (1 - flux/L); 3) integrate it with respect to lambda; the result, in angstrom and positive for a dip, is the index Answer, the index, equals 2.6 angstrom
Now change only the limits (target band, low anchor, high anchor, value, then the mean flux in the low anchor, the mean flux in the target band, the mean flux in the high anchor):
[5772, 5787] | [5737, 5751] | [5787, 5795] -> 1.2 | 51.7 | 54.2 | 61.5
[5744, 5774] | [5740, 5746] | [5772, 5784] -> -0.4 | 54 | 54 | 52.5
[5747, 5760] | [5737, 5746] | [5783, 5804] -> -1.0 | 50.8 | 57.2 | 61.3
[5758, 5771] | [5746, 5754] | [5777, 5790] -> 1.0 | 55.7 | 52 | 57.3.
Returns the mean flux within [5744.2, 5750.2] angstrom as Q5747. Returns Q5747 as 53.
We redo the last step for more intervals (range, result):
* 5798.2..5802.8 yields 60.3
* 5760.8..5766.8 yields 52.1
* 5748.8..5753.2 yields 56.9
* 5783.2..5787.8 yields 61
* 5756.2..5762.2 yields 53.8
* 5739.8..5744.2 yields 54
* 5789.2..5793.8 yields 60.7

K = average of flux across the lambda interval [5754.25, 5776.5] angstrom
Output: 53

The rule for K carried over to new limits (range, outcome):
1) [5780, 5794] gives 59.5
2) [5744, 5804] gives 56.3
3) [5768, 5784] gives 51.7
